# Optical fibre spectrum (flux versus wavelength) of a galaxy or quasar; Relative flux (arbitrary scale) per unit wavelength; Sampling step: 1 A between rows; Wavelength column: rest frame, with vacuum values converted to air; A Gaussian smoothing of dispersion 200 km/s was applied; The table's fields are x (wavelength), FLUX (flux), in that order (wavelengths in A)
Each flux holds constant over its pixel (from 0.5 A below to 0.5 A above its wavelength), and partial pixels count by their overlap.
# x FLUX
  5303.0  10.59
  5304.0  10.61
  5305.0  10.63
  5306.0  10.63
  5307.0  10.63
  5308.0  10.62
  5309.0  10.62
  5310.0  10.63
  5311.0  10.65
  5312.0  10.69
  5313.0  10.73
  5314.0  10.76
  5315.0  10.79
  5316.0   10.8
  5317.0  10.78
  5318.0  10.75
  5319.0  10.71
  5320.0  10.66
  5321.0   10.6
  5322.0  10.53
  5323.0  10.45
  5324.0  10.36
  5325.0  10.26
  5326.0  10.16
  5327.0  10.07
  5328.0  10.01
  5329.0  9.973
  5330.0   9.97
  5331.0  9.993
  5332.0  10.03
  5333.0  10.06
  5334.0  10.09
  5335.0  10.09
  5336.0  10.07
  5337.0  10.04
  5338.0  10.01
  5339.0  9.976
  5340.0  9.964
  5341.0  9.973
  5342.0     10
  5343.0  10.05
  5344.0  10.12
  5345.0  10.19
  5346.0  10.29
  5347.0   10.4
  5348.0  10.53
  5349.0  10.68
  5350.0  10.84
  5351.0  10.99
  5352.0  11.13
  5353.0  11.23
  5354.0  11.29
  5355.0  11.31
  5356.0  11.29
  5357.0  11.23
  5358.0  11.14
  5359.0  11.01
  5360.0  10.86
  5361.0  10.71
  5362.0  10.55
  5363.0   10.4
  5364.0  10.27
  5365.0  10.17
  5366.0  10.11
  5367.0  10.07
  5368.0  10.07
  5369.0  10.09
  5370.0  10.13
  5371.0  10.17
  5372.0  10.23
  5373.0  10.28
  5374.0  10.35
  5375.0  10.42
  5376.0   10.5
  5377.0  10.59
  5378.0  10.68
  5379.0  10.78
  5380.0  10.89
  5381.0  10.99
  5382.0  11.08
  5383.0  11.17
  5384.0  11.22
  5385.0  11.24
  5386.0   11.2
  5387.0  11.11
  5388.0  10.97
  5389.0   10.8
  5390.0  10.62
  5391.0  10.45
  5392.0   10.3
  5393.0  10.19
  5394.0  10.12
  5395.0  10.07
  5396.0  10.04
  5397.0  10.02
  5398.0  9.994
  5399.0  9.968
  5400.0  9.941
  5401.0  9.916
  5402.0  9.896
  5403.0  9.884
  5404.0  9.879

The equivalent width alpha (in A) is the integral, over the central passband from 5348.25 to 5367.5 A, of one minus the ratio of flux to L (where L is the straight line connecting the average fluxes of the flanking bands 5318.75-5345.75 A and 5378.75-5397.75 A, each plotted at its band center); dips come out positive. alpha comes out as -0.7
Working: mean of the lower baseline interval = 10.2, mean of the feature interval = 10.8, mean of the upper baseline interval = 10.7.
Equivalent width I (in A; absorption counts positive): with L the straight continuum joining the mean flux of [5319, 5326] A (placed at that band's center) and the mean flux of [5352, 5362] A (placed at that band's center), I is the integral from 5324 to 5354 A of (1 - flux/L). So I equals 1.4 A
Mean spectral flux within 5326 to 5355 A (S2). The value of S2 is 10.3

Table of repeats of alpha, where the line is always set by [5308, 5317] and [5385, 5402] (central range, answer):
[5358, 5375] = 0.19 A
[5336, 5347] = 0.53 A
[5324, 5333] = 0.48 A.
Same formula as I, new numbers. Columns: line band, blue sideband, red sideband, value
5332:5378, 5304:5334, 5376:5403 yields 0.25 A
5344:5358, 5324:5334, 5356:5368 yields -0.58 A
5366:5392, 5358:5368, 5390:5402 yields -0.84 A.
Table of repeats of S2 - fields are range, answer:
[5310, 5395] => 10.5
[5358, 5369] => 10.4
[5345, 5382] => 10.6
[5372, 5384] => 10.7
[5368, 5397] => 10.6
